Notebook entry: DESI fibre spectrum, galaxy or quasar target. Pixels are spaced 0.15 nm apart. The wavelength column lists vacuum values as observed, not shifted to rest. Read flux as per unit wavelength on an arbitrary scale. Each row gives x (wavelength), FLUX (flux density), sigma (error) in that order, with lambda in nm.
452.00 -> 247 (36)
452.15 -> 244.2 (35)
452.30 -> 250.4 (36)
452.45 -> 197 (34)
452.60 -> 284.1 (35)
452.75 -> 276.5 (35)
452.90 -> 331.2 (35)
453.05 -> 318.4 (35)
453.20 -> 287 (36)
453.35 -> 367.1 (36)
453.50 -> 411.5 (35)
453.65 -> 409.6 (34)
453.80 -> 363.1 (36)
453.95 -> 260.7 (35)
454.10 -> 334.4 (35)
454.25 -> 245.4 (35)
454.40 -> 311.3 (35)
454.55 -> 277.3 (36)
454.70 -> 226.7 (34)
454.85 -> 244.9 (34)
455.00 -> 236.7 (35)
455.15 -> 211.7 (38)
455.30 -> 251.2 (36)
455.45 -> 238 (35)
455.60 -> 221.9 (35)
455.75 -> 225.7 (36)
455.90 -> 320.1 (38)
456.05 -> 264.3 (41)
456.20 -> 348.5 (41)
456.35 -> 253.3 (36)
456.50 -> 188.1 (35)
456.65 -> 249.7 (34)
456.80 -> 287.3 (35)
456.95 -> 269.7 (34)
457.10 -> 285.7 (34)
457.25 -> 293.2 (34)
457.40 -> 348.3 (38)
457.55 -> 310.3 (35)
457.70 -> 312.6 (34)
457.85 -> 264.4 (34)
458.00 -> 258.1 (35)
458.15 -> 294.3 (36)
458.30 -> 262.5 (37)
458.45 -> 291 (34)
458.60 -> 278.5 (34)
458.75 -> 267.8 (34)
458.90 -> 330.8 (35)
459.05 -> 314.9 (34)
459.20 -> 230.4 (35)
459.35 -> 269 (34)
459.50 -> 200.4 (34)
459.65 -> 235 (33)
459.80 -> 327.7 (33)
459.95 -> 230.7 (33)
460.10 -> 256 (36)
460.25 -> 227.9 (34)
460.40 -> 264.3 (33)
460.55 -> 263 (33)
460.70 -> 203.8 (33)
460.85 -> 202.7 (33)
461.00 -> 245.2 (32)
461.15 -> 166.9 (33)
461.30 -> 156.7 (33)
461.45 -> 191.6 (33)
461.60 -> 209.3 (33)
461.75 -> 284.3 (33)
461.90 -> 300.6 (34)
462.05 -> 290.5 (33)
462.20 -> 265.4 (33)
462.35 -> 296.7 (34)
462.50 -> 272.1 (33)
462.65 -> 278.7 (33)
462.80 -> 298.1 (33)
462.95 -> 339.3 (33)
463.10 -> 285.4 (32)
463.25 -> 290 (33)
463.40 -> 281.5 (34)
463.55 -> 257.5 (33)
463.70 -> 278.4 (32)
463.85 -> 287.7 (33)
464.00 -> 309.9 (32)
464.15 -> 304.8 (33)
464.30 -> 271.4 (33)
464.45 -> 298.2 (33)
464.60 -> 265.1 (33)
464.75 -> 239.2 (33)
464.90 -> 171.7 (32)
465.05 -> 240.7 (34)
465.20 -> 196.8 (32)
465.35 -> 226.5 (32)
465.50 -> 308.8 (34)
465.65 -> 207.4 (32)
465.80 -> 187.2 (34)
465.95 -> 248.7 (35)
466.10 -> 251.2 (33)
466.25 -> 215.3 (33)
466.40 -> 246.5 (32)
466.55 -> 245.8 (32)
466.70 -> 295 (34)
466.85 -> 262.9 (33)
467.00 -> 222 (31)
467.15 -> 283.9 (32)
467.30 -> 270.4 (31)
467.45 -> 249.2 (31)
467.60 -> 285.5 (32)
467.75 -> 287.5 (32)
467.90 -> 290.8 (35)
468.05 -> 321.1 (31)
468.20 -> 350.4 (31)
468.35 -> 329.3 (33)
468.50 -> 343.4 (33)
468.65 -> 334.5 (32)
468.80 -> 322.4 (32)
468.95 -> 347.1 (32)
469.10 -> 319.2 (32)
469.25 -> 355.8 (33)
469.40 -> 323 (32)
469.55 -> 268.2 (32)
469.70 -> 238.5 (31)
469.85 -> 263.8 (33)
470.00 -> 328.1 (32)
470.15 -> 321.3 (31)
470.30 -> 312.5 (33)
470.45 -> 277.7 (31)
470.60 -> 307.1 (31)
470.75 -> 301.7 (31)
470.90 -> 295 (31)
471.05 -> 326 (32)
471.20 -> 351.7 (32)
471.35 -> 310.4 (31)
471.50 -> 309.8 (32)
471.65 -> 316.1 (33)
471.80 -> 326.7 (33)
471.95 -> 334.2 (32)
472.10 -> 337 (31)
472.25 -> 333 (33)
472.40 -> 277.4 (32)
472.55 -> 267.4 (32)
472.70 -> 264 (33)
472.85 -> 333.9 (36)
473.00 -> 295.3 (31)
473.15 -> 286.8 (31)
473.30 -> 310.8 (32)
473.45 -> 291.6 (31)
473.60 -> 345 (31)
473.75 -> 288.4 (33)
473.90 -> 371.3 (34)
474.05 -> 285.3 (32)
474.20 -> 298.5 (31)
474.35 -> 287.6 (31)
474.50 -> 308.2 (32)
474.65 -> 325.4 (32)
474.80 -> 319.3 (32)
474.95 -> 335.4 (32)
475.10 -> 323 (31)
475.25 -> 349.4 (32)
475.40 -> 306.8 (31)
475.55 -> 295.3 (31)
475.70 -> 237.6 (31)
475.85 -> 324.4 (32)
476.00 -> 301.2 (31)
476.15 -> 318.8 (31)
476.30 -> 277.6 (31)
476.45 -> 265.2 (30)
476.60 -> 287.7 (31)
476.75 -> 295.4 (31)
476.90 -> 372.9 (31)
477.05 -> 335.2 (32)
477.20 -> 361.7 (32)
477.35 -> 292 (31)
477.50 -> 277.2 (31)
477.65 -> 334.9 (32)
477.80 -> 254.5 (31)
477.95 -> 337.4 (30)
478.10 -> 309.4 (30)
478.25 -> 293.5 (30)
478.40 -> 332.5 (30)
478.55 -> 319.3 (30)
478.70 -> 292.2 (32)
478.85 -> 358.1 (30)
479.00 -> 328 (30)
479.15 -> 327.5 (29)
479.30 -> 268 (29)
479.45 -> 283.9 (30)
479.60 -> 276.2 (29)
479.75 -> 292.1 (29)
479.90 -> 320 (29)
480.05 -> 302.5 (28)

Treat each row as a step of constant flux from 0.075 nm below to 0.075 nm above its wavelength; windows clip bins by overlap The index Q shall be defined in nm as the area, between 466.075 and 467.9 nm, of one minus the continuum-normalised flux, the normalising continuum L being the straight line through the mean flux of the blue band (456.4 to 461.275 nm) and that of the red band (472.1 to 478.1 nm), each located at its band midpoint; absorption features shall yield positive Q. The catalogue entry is 0.15 nm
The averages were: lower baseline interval 262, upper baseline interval 307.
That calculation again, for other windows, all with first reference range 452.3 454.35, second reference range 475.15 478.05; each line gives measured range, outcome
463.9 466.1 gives 0.43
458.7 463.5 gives 0.80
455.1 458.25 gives 0.40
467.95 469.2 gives -0.10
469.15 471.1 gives 0.04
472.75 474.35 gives -0.01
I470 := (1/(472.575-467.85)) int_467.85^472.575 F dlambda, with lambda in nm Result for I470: 314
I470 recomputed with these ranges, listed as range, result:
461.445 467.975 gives 264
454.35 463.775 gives 264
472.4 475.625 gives 308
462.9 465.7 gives 266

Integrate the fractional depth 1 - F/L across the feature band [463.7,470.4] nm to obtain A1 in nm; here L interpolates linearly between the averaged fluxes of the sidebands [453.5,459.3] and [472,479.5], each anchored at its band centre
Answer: 0.40 nm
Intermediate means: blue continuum 280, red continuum 309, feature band 278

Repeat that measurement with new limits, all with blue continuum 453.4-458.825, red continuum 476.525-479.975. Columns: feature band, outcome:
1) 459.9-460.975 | 0.191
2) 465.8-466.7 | 0.163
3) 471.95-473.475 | 0.009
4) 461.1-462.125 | 0.209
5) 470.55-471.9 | -0.067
